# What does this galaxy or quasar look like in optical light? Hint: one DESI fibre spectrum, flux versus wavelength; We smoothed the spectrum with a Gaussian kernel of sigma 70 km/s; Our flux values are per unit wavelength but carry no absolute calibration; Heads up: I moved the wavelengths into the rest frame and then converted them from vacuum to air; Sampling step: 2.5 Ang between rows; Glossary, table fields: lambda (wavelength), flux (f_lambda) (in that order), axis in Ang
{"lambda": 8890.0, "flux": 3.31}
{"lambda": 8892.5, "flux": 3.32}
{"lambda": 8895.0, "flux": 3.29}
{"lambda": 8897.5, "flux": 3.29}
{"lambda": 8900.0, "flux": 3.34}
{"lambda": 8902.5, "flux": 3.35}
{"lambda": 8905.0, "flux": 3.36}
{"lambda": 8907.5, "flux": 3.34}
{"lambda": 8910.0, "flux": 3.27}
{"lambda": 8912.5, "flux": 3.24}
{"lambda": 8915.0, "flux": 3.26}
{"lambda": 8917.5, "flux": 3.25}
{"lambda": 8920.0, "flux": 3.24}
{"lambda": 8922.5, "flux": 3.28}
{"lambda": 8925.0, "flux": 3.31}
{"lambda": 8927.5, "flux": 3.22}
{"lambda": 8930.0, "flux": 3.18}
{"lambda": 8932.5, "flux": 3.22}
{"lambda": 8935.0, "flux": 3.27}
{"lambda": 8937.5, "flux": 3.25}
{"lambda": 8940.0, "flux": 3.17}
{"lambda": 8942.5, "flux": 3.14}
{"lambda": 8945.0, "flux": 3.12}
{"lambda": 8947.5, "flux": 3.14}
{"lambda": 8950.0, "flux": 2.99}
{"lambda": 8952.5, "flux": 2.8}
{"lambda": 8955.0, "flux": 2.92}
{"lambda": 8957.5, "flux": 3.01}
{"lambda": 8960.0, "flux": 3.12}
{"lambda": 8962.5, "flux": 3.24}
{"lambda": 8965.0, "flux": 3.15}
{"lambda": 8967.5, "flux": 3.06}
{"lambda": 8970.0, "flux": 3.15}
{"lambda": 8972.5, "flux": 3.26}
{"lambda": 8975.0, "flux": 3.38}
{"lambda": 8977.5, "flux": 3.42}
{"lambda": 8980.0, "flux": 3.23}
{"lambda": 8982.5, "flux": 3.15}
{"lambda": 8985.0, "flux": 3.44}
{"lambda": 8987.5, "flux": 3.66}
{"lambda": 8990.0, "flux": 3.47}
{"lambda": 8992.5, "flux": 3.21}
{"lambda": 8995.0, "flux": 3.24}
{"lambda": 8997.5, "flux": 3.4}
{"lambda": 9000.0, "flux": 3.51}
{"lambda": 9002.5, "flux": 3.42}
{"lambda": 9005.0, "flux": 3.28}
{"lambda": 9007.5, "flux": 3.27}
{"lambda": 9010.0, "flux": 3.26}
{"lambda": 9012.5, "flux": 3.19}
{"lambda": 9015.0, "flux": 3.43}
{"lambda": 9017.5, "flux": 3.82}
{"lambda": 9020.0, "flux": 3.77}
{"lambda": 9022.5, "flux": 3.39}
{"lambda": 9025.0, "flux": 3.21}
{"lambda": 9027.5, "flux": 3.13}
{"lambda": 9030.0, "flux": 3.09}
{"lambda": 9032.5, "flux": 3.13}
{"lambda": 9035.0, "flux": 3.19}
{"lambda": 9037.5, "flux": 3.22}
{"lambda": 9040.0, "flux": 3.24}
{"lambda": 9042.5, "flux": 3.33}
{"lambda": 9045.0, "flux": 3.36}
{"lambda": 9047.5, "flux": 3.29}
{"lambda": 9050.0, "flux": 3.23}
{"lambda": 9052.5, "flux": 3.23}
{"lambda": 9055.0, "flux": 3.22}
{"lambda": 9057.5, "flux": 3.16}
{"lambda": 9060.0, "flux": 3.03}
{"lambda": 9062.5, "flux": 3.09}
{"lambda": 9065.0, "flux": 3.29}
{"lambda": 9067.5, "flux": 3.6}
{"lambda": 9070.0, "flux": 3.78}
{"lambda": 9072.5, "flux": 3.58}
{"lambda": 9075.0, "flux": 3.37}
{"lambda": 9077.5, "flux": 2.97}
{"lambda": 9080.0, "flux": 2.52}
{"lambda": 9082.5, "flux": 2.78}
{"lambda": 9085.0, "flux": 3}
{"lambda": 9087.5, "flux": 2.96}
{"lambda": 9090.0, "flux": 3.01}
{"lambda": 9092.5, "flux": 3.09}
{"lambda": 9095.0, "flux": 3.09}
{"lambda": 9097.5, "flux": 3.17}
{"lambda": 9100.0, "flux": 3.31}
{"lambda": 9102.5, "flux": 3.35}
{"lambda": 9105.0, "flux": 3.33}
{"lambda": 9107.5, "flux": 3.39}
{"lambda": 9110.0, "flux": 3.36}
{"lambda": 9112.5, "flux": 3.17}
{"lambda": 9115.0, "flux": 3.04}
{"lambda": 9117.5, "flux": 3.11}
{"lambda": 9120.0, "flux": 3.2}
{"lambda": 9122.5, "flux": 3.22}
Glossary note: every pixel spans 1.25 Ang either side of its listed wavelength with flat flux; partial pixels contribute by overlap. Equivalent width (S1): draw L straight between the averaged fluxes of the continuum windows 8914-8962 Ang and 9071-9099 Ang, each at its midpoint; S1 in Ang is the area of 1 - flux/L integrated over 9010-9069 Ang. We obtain -3.9 Ang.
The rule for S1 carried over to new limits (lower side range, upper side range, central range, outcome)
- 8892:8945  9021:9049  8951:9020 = -0.8 Ang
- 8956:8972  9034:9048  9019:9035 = -0.1 Ang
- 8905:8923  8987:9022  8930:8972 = 2.8 Ang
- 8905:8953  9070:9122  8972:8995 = -1.2 Ang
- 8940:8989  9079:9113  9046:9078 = -1.8 Ang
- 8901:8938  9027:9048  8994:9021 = -1.5 Ang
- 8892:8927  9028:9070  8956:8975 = 0.7 Ang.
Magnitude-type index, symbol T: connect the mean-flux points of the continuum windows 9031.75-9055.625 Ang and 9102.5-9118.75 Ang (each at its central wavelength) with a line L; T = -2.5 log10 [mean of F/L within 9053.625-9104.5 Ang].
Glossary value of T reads 0.02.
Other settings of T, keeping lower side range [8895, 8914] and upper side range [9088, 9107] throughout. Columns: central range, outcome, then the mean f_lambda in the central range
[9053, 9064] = 0.027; 3.14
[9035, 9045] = -0.013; 3.27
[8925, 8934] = 0.024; 3.22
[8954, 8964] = 0.068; 3.08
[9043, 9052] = -0.023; 3.29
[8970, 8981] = -0.013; 3.3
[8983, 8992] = -0.067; 3.47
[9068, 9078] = -0.086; 3.47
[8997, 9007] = -0.047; 3.39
